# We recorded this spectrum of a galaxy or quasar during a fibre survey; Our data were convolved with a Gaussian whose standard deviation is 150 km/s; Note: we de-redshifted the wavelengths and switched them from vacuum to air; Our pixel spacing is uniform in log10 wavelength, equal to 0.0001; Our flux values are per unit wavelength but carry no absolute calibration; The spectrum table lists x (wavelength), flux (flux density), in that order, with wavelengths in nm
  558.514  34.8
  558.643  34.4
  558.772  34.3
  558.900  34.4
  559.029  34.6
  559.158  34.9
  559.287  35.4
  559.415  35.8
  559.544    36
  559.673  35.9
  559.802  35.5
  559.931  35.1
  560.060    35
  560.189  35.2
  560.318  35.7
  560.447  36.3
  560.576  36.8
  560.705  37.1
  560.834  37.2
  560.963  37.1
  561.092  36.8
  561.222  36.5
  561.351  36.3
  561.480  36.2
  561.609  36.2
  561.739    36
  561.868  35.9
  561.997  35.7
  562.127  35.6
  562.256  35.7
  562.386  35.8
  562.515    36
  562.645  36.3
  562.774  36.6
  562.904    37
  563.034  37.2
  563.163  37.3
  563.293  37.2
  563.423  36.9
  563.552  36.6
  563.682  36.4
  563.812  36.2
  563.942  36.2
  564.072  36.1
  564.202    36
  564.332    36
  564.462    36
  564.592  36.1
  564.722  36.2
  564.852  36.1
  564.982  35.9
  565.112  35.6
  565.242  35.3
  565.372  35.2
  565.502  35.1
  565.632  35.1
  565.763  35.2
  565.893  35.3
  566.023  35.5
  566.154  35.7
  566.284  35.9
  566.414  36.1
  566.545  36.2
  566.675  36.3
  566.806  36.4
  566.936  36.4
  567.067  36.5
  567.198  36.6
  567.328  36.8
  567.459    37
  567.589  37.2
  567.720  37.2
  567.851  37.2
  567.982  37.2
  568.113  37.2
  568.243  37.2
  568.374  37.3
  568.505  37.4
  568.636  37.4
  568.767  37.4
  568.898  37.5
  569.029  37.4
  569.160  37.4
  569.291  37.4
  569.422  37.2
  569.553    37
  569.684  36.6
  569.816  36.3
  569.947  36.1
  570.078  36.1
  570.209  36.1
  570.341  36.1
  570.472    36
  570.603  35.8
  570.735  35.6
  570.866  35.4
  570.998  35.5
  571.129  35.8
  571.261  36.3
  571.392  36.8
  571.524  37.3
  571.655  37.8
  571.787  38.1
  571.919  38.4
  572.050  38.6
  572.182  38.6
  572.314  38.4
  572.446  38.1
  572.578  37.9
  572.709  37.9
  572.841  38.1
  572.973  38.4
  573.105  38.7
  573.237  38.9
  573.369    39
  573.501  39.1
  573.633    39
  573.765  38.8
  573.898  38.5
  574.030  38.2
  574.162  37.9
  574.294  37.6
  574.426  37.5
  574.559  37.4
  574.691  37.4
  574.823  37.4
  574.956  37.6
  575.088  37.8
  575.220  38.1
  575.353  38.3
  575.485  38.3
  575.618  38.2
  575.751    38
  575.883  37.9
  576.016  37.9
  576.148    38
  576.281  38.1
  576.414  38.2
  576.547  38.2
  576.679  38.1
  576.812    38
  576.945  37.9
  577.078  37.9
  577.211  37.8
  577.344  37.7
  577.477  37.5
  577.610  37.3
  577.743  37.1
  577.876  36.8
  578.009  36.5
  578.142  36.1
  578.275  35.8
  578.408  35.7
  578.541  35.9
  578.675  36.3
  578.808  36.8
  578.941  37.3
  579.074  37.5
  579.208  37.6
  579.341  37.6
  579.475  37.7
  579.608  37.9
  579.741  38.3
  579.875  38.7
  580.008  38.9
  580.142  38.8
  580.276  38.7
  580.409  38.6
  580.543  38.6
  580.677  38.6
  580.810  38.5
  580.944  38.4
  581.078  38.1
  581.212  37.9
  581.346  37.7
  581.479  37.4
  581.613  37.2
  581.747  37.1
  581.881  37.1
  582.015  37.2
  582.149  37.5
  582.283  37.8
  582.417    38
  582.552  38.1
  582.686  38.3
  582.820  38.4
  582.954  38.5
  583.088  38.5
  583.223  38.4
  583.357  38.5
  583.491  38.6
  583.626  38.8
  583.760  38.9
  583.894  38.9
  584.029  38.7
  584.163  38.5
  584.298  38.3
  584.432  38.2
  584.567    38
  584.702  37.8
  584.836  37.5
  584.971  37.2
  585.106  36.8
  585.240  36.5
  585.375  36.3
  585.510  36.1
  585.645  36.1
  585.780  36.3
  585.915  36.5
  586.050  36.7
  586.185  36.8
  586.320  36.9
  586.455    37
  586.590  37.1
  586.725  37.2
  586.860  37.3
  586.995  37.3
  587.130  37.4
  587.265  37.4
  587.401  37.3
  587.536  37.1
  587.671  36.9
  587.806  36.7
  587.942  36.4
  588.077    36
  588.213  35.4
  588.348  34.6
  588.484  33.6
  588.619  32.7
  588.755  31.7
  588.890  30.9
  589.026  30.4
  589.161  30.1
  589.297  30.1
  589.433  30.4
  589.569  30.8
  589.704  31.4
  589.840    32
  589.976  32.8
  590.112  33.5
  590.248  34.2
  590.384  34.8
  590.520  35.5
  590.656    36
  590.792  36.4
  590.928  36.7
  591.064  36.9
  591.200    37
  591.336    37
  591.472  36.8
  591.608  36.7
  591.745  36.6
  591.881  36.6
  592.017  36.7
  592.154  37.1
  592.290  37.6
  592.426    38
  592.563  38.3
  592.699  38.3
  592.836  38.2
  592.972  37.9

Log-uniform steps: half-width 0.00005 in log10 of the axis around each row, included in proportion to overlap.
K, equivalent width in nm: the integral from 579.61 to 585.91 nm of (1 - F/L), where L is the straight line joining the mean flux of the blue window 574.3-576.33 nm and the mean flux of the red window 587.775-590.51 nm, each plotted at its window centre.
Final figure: -0.49 nm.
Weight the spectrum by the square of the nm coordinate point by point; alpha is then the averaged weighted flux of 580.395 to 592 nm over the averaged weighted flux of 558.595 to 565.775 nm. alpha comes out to 1.10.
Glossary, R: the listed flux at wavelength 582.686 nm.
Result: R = 38.3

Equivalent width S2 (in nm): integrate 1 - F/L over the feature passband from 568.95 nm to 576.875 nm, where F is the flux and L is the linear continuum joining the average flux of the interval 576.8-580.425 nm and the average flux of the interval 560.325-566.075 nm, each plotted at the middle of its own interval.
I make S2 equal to -0.13 nm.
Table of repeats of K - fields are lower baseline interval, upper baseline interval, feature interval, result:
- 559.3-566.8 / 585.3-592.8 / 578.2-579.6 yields -0.045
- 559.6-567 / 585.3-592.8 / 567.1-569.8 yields -0.089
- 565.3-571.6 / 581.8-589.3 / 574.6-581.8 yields -0.219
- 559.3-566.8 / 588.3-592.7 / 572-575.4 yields -0.260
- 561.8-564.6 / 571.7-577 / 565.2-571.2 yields 0.118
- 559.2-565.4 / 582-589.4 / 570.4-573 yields -0.064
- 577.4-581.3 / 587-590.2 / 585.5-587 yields -0.088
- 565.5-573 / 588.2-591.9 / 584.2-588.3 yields -0.296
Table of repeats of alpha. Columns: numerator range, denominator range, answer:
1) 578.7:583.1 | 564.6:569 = 1.10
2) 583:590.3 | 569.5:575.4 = 1.00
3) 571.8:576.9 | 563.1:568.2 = 1.09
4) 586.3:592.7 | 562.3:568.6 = 1.06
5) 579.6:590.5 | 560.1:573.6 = 1.06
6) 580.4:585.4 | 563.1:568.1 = 1.11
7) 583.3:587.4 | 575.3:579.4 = 1.03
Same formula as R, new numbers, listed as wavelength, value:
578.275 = 35.8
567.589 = 37.2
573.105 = 38.7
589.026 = 30.4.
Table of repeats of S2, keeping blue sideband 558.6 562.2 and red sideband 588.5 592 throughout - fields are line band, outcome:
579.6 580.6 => -0.12 nm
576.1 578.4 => -0.18 nm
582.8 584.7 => -0.23 nm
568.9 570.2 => -0.06 nm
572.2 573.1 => -0.08 nm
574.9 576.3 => -0.13 nm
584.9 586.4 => -0.10 nm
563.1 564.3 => -0.03 nm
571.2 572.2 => -0.07 nm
